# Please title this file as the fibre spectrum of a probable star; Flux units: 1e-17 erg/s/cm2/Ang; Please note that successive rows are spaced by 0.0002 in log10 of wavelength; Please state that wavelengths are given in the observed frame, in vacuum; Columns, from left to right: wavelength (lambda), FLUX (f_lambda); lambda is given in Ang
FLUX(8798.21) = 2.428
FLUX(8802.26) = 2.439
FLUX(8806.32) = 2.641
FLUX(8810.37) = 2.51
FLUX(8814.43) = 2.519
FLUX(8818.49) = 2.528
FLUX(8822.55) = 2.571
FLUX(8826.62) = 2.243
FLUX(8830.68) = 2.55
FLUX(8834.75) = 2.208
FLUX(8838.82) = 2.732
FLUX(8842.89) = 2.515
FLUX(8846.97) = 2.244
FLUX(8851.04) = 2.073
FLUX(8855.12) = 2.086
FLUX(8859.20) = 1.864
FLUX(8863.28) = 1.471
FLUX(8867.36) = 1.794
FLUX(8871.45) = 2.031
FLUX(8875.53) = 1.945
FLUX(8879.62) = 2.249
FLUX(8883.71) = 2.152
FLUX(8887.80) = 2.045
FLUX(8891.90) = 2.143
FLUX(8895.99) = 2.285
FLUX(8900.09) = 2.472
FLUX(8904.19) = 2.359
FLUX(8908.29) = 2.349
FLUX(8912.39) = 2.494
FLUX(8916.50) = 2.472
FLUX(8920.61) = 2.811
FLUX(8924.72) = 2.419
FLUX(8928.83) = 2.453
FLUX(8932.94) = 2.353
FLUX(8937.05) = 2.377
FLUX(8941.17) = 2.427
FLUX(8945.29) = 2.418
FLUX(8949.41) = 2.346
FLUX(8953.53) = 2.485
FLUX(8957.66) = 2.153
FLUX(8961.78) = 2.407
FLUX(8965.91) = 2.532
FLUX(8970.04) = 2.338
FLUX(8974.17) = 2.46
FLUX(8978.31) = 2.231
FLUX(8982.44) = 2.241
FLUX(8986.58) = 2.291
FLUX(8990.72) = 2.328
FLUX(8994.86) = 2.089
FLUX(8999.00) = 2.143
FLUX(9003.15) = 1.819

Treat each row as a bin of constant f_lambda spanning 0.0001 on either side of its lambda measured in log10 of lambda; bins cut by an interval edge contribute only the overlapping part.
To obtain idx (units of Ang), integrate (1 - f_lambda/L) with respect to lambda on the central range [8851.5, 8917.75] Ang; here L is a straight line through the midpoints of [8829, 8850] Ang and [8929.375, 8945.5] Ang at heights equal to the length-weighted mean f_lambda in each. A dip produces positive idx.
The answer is 7.7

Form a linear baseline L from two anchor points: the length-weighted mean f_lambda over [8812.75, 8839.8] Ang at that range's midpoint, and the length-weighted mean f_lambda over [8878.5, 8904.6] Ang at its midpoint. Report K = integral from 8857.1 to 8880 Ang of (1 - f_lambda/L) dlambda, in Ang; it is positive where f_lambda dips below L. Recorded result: 4.4 Ang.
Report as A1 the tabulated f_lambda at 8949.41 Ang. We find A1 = 2.346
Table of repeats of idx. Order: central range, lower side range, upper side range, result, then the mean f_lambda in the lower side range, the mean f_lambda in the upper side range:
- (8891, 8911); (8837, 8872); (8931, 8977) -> -0.98 Ang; 2.09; 2.39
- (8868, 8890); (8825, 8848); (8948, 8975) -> 3.16 Ang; 2.43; 2.39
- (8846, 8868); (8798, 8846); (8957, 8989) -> 4.84 Ang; 2.49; 2.34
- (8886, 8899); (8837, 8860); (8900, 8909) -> 0.97 Ang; 2.27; 2.38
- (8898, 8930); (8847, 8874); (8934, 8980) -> -4.51 Ang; 1.91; 2.38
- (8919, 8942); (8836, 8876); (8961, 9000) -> -2.62 Ang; 2.08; 2.31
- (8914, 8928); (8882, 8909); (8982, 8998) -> -1.91 Ang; 2.25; 2.23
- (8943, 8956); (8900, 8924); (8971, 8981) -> -0.04 Ang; 2.49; 2.34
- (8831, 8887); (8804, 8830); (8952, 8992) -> 7.84 Ang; 2.5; 2.34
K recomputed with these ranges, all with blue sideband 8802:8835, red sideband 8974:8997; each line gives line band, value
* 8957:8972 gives -0.6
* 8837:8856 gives 0.8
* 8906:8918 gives -0.4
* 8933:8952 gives -0.6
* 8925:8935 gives -0.3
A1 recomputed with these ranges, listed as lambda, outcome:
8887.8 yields 2.045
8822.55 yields 2.571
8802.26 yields 2.439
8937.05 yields 2.377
